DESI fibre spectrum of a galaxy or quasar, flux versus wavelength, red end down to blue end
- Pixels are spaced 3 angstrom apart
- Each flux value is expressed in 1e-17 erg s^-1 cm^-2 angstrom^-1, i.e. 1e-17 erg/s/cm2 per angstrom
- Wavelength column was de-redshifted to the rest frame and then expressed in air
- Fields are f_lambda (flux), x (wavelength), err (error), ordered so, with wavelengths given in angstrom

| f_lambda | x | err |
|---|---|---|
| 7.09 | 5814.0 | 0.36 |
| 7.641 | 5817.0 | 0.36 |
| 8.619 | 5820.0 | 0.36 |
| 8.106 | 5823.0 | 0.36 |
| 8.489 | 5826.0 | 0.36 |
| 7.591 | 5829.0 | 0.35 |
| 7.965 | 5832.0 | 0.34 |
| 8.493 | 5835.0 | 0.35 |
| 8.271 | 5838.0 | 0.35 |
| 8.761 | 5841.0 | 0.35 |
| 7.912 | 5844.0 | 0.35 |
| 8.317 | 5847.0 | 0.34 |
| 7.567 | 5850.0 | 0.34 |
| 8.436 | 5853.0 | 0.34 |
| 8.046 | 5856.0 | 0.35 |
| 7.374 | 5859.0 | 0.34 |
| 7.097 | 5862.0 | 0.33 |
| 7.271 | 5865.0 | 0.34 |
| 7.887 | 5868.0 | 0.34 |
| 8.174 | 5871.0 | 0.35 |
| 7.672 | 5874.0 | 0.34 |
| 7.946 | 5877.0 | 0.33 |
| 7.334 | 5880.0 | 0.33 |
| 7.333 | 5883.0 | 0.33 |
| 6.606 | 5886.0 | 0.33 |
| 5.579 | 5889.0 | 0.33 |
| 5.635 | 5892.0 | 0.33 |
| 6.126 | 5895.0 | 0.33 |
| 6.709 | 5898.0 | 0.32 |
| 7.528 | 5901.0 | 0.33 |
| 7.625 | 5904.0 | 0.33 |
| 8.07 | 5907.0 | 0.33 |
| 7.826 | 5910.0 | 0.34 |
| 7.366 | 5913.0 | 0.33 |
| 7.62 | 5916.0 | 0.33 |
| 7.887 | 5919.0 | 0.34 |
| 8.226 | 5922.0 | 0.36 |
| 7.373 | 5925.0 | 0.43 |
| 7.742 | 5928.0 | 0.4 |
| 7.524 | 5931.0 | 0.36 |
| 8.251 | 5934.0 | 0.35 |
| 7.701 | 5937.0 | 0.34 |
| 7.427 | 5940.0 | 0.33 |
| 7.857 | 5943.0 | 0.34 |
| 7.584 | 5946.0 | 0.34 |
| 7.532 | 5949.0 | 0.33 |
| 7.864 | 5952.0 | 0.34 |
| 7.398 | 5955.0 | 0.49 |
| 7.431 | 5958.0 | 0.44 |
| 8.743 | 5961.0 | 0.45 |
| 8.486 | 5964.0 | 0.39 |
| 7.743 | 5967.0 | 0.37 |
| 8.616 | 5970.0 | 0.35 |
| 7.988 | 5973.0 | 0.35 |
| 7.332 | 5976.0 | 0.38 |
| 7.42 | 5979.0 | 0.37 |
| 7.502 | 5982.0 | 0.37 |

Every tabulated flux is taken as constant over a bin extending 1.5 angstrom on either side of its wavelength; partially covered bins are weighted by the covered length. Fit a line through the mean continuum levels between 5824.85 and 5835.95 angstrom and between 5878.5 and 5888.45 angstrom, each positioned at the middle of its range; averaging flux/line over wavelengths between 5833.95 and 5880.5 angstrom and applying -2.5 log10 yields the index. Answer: -0.06 mag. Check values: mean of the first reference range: 8.11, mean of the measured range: 7.92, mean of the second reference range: 6.95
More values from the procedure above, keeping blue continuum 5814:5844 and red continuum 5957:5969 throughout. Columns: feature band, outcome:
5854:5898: 0.14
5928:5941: 0.06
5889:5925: 0.13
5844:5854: 0.01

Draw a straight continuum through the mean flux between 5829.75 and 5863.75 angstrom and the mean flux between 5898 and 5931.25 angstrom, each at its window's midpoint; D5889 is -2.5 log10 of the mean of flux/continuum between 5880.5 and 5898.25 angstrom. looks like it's 0.22 mag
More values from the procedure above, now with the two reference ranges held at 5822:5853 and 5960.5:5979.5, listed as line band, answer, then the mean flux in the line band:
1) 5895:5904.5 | 0.15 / 7.07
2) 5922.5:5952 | 0.05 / 7.69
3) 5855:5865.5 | 0.10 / 7.44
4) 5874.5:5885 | 0.09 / 7.51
